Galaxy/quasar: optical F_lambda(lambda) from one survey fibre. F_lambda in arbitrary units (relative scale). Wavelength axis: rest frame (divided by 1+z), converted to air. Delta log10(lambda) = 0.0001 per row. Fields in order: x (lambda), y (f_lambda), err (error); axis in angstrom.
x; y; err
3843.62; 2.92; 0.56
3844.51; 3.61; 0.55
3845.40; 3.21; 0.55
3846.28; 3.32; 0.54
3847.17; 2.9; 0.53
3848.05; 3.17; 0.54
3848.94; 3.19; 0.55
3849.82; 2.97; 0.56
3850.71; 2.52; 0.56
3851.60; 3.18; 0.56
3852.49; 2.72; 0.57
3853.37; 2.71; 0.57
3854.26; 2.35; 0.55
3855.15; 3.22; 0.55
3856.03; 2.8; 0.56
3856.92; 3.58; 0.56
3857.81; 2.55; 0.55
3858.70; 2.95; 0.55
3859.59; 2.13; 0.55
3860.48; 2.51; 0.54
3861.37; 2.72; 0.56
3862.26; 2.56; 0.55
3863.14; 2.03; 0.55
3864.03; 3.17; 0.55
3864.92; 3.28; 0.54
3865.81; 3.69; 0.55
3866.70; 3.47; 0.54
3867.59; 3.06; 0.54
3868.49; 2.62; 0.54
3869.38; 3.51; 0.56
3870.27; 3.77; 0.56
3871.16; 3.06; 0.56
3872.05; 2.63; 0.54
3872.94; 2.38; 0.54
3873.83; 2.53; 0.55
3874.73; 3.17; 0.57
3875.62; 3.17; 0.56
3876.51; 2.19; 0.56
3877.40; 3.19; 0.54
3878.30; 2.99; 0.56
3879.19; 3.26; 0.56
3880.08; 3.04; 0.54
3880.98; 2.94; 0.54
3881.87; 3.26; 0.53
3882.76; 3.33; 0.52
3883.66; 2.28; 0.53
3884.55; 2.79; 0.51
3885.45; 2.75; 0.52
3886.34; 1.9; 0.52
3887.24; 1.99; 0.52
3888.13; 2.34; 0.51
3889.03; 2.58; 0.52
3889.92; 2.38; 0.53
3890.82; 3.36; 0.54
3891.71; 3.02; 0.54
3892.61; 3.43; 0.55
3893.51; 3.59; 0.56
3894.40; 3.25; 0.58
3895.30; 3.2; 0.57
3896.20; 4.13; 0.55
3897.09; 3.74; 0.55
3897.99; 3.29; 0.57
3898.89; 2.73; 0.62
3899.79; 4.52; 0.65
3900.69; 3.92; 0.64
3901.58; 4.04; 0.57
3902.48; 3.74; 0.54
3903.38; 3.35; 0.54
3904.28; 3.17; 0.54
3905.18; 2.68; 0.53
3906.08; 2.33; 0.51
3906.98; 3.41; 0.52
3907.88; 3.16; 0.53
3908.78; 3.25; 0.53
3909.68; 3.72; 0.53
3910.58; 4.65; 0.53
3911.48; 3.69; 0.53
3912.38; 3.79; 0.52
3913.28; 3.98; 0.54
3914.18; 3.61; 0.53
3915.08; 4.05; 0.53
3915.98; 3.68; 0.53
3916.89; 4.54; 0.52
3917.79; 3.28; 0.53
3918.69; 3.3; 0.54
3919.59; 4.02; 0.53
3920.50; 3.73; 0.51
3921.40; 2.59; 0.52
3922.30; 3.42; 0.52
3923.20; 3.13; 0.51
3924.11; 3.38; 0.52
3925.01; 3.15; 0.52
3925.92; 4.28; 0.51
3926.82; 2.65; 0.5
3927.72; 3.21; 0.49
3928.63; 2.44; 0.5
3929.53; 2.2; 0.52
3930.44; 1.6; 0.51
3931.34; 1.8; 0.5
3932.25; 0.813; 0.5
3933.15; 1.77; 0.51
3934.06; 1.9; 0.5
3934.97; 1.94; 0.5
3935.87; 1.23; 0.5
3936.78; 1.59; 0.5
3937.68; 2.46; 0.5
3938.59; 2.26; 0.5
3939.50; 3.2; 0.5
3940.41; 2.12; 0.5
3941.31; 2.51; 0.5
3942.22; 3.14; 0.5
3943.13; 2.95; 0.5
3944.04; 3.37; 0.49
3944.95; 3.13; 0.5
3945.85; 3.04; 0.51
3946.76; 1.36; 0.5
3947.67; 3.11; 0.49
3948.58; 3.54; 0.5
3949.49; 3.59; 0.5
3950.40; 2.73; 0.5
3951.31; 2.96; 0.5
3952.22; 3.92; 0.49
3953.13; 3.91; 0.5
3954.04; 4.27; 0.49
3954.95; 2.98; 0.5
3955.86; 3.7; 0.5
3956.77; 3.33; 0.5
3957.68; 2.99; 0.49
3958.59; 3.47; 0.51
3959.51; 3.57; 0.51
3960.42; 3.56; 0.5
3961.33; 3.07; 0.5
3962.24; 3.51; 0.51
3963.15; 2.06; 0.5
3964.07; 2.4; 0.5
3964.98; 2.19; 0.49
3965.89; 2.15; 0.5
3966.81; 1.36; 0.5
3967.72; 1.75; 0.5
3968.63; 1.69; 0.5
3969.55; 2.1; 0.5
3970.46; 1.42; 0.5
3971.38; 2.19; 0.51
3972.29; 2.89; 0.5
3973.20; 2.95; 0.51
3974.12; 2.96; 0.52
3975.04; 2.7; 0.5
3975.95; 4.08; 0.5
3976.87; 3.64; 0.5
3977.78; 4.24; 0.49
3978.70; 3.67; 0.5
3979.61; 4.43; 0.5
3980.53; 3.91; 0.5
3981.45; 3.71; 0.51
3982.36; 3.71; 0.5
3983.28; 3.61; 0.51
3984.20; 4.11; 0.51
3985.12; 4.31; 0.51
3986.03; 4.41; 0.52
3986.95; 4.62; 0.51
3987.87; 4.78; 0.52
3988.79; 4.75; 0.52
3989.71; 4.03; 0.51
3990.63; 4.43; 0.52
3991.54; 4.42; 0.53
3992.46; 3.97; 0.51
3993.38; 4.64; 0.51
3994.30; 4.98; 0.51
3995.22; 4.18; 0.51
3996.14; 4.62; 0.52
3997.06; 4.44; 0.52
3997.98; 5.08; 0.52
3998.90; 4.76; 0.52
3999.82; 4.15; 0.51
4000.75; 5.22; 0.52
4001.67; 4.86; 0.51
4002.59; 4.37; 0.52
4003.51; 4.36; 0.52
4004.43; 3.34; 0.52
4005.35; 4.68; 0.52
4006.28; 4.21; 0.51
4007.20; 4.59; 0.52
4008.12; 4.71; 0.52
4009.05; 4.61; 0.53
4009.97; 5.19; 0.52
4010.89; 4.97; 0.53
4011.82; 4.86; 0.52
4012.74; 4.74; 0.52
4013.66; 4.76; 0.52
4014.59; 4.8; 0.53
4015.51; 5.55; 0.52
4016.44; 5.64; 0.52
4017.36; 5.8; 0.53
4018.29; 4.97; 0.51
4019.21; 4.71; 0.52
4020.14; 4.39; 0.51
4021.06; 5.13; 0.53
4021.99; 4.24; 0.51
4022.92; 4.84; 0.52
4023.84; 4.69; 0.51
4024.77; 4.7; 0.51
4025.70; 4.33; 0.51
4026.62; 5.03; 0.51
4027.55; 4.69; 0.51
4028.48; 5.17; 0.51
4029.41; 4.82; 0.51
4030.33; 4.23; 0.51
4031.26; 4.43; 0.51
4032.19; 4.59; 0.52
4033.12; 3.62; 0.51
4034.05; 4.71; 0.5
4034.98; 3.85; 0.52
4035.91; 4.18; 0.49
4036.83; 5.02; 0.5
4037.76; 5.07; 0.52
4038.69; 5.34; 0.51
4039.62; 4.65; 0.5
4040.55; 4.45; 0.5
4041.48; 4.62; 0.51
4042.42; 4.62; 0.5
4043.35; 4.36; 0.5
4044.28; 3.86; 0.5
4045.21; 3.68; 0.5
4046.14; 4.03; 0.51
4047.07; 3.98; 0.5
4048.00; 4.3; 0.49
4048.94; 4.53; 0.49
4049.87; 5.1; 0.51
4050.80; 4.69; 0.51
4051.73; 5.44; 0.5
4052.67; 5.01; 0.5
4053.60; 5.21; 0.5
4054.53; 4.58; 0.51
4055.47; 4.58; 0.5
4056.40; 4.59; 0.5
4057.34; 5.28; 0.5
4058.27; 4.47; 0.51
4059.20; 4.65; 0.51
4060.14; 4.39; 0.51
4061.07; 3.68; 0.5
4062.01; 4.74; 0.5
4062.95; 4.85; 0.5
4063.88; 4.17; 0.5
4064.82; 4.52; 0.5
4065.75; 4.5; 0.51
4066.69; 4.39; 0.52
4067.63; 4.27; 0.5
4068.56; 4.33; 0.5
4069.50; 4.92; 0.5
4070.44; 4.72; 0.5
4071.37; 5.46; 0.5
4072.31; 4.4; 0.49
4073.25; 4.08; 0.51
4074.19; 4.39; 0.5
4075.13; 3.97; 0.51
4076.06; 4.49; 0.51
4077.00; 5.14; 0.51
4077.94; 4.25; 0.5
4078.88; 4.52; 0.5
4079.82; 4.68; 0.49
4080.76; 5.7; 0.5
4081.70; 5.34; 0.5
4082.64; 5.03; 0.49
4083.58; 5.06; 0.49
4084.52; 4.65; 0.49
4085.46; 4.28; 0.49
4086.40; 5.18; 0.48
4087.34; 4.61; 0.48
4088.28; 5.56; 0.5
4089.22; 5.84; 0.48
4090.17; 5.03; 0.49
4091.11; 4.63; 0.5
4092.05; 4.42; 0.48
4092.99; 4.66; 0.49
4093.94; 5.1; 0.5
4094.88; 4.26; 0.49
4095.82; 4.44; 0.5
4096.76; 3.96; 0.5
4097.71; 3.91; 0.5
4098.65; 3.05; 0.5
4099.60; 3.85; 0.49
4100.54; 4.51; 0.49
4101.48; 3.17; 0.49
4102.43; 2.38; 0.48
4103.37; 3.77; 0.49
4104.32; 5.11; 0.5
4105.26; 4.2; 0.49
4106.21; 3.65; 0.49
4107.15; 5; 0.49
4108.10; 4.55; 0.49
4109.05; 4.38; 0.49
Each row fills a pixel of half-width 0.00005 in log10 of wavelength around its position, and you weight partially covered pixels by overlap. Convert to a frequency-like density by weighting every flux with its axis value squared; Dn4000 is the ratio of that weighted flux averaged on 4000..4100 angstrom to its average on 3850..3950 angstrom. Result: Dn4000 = 1.67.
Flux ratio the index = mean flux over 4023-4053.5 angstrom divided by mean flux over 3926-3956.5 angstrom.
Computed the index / 1.7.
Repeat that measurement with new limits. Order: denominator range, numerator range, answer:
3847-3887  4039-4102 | 1.58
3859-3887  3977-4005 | 1.51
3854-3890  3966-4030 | 1.48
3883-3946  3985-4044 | 1.54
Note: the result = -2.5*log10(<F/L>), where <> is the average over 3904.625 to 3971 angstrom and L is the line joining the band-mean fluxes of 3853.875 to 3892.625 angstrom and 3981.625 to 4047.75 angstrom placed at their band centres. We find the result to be 0.23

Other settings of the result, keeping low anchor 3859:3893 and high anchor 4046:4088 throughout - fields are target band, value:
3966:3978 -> 0.42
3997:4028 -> -0.15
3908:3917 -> -0.20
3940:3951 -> 0.21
